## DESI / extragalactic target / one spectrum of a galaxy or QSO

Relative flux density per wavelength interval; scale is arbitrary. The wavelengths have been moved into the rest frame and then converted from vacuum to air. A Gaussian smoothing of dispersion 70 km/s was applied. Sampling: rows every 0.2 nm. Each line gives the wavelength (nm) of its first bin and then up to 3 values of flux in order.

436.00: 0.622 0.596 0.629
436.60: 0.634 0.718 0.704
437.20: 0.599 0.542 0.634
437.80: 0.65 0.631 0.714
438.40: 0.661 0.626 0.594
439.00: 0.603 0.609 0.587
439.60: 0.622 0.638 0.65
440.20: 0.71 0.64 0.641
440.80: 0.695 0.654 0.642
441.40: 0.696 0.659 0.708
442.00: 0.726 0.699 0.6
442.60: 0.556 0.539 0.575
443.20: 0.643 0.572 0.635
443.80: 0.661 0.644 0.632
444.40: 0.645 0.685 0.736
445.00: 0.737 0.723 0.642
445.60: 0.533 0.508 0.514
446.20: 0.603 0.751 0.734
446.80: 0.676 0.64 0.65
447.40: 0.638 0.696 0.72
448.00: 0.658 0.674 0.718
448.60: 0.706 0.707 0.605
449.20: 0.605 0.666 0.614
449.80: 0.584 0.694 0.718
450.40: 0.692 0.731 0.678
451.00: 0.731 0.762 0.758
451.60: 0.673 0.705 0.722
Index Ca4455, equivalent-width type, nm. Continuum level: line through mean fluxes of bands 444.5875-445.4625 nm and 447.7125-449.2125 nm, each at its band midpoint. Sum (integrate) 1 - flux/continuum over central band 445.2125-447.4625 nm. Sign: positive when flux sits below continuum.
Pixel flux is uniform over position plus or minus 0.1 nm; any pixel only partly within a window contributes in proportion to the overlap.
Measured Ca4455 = 0.22 nm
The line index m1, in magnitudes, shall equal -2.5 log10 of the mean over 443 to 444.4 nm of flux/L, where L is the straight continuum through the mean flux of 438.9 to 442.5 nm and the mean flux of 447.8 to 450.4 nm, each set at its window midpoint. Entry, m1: 0.05 mag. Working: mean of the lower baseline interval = 0.654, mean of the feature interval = 0.628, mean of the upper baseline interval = 0.666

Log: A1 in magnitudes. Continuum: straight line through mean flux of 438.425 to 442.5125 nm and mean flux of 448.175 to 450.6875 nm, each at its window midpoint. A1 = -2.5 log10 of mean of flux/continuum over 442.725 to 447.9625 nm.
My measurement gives 0.028 mag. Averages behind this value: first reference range 0.65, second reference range 0.67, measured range 0.644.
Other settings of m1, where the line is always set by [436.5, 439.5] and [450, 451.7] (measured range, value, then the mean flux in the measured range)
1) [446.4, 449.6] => 0.04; 0.673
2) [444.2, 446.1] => 0.07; 0.636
